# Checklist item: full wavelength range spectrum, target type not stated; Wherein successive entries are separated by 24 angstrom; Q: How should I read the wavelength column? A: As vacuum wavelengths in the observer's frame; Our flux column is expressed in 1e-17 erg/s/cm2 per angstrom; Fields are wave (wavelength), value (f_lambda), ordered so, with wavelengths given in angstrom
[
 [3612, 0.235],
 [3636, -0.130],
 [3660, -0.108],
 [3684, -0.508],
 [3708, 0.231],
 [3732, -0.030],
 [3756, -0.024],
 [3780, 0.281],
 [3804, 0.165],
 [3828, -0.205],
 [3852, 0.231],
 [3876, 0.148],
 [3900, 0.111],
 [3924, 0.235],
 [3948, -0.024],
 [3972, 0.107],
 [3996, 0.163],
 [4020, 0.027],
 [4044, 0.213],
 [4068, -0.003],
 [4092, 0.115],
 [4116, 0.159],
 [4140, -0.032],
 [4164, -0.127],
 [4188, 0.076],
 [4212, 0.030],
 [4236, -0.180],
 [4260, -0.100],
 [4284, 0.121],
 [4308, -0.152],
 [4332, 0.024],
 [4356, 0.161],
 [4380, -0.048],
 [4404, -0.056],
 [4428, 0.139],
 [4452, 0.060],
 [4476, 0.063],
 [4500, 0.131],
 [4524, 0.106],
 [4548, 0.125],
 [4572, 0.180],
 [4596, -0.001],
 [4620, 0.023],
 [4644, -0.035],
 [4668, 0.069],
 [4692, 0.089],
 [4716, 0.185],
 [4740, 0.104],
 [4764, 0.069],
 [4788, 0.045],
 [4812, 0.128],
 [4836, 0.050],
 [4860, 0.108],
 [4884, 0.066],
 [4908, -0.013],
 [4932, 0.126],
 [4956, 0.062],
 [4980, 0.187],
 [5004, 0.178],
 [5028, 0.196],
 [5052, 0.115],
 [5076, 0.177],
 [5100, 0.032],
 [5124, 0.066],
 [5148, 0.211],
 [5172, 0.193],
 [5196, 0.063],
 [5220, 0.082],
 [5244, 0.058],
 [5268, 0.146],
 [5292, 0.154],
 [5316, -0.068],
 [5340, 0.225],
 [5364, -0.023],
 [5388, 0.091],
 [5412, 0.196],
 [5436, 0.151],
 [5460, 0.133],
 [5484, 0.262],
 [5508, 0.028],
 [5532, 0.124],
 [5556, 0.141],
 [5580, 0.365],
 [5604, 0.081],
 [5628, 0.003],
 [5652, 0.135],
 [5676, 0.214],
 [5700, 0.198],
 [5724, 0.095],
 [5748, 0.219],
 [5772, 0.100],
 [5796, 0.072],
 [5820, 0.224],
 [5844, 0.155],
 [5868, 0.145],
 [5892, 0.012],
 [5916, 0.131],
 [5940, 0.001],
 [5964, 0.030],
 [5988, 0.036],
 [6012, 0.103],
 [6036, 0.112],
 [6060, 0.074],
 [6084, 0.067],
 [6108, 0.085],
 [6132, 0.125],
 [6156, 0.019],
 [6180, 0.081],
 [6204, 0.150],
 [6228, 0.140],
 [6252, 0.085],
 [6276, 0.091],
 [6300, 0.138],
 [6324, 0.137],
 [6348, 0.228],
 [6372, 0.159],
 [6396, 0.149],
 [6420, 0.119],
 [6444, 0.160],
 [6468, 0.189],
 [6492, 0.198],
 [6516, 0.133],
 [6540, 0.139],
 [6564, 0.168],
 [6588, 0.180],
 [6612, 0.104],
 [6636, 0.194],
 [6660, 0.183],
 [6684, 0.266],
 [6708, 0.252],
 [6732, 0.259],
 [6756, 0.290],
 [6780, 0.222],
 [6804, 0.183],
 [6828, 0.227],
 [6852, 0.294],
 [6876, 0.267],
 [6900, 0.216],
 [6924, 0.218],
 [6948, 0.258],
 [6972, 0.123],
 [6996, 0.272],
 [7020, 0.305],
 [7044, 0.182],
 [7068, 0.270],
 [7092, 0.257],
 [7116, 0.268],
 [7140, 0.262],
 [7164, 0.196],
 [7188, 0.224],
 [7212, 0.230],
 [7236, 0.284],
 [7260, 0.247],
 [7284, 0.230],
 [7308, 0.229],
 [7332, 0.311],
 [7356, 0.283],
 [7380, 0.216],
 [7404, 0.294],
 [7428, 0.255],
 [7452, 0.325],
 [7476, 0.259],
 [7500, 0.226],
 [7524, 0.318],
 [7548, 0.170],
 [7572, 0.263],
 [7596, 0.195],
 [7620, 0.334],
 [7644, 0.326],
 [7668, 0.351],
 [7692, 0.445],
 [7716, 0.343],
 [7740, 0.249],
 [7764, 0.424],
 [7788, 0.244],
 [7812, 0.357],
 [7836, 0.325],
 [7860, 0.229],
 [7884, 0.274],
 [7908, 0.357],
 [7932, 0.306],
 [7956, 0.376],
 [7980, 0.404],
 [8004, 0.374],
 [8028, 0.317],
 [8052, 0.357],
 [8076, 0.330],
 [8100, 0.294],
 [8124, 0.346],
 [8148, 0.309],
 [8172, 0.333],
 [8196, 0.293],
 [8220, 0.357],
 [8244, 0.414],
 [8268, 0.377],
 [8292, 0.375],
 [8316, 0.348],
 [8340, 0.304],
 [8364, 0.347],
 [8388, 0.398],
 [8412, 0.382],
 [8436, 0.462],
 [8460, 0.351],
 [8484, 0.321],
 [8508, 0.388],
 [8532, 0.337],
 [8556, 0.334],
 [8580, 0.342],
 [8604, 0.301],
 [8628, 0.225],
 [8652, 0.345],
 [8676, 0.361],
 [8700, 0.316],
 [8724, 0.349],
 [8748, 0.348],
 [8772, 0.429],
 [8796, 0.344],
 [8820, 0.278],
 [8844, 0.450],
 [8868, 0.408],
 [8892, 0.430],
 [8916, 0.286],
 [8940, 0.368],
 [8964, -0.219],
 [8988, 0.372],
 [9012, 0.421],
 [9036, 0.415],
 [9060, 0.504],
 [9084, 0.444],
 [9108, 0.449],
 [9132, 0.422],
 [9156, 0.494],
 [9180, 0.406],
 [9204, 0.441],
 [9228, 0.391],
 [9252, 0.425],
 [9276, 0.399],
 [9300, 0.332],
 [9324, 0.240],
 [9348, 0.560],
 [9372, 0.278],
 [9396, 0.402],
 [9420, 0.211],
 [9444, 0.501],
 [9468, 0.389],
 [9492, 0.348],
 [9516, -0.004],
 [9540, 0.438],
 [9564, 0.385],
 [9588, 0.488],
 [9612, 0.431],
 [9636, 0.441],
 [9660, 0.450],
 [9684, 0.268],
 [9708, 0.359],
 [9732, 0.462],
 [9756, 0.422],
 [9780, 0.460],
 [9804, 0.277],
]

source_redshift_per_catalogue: 0.66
